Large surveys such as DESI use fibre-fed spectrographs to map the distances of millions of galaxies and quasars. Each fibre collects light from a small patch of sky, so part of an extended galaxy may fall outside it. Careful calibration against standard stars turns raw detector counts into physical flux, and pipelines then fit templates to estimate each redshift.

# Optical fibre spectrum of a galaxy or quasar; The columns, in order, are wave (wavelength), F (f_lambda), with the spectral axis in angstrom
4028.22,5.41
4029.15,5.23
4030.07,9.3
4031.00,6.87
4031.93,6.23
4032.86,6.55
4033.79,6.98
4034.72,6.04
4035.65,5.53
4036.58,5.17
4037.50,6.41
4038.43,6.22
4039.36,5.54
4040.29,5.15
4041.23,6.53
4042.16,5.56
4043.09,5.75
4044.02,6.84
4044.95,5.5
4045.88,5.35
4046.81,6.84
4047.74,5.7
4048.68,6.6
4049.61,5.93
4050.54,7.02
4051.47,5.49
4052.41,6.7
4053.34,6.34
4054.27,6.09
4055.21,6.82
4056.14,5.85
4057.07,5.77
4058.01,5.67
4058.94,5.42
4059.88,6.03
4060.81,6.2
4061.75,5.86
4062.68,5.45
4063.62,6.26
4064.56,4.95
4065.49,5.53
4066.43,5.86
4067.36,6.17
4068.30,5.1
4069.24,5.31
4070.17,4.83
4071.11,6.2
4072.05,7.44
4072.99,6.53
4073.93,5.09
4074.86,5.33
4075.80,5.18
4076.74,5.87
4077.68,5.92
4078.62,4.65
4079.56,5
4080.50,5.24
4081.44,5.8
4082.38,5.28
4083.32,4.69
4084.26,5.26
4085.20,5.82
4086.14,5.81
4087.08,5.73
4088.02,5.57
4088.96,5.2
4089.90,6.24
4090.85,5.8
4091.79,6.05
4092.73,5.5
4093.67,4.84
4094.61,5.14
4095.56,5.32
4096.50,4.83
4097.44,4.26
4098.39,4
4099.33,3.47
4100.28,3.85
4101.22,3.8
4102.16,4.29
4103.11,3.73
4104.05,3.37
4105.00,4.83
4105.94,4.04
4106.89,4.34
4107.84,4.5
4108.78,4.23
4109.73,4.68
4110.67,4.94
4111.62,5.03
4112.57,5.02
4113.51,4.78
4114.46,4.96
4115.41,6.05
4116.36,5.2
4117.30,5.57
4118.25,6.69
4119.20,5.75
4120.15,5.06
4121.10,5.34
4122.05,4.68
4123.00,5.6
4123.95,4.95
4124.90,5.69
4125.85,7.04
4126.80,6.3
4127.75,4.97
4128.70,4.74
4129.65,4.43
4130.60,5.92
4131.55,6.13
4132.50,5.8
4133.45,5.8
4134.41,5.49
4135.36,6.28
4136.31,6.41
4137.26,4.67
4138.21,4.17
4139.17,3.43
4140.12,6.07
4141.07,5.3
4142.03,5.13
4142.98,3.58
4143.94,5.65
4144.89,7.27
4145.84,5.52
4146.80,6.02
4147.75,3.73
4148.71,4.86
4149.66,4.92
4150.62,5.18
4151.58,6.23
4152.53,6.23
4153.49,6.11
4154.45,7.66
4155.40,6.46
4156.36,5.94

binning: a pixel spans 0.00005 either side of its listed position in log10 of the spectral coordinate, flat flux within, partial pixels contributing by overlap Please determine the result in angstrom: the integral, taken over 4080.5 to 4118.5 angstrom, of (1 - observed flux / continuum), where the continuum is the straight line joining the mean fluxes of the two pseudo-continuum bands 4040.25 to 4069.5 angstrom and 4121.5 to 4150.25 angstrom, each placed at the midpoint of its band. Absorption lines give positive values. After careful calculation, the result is 4.5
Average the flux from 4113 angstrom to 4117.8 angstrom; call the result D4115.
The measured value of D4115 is 5.32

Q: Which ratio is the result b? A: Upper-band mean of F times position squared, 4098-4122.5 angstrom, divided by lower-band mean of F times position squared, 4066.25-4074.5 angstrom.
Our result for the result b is 0.82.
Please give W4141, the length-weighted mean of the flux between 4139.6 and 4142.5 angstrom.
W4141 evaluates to 5.47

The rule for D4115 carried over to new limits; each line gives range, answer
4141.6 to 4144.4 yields 4.77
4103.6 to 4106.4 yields 4.09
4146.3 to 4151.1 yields 4.94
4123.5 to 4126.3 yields 5.89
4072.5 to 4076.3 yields 5.55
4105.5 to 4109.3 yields 4.28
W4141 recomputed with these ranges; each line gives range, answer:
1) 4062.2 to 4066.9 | 5.62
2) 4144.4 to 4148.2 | 5.66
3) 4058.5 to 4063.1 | 5.8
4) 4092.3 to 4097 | 5.12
